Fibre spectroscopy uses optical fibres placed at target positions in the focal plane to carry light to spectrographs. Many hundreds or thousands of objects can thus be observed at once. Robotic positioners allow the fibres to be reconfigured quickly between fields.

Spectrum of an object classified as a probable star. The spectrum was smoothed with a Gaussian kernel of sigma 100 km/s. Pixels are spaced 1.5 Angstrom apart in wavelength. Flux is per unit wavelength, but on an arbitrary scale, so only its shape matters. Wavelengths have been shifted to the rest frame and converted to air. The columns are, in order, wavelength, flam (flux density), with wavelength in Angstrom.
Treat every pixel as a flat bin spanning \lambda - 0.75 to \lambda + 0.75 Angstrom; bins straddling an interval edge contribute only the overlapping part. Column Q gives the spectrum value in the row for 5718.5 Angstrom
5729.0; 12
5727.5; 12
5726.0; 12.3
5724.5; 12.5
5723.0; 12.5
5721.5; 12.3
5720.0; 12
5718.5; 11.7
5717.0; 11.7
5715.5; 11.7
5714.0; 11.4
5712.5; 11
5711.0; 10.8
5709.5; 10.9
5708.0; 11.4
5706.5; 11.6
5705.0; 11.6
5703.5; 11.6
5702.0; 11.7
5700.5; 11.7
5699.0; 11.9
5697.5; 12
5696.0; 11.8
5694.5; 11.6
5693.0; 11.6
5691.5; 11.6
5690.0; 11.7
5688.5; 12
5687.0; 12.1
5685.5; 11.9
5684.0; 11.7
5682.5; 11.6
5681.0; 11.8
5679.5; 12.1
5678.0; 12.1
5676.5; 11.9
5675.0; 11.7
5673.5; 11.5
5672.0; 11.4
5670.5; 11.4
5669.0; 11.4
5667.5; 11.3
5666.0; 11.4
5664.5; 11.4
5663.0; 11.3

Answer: 11.7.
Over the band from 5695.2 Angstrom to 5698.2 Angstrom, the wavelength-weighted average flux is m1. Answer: 11.9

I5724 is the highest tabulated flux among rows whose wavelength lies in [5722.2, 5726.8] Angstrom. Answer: 12.5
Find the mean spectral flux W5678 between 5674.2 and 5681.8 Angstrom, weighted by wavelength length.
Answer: 11.9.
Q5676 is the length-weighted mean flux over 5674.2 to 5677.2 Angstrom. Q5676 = 11.8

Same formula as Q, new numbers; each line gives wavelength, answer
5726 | 12.3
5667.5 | 11.3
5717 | 11.7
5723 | 12.5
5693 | 11.6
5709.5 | 10.9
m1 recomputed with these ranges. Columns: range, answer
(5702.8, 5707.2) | 11.6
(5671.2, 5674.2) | 11.4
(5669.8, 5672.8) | 11.4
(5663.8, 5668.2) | 11.4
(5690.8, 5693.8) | 11.6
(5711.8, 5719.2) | 11.5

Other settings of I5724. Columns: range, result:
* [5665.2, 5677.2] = 11.9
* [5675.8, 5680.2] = 12.1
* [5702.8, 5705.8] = 11.6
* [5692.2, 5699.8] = 12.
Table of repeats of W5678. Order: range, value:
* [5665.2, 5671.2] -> 11.4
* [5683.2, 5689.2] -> 11.9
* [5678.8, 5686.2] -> 11.8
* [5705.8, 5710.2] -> 11.3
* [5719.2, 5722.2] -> 12.1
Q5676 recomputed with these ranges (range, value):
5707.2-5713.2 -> 11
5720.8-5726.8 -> 12.4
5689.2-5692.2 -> 11.7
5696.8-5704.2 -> 11.8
